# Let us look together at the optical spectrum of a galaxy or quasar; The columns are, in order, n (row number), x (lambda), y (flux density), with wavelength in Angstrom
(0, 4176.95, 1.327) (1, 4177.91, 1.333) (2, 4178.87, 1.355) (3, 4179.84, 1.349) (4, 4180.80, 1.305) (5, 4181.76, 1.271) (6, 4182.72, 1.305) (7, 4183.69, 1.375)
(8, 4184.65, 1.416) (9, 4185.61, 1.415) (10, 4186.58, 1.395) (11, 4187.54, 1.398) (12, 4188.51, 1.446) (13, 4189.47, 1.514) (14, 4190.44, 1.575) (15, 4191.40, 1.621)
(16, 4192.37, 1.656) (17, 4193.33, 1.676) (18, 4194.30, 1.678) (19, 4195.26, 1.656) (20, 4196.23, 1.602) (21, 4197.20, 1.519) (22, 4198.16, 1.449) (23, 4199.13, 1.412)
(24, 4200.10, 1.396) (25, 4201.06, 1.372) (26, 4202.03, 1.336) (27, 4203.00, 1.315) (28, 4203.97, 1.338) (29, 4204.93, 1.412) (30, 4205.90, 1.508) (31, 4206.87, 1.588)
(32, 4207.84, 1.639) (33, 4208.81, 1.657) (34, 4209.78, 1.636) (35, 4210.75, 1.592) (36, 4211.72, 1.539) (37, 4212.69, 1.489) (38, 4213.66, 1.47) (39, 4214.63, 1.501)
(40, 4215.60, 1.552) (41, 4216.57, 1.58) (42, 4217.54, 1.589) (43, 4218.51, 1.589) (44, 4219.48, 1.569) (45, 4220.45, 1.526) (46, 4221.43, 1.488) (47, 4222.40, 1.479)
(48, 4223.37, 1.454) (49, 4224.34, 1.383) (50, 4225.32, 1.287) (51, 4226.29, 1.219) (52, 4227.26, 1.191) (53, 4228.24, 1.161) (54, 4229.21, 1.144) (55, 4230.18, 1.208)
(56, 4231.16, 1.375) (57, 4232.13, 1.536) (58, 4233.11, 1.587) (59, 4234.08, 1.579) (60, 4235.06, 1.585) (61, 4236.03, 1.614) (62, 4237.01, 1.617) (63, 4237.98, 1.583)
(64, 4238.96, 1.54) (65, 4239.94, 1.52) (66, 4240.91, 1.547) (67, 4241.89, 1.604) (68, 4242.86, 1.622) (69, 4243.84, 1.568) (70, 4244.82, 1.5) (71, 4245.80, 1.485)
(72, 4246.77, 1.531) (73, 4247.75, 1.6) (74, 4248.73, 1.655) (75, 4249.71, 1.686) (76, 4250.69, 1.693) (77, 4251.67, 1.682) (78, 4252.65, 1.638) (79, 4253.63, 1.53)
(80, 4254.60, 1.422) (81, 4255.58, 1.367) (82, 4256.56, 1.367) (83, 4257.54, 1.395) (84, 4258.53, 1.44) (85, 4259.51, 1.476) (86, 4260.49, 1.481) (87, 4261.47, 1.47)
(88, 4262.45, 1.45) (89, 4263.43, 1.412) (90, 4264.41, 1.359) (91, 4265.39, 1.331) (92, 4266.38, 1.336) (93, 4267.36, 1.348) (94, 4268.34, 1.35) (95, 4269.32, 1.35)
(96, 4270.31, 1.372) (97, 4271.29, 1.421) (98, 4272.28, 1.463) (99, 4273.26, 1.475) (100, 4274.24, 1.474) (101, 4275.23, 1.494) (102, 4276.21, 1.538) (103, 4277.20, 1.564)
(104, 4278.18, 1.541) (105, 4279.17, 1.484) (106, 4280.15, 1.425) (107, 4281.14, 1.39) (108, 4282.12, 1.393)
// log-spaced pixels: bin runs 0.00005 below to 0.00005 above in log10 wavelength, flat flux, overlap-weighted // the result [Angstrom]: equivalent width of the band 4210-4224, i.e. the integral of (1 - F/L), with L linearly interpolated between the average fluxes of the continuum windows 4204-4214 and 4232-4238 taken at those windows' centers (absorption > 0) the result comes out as 0.25 Angstrom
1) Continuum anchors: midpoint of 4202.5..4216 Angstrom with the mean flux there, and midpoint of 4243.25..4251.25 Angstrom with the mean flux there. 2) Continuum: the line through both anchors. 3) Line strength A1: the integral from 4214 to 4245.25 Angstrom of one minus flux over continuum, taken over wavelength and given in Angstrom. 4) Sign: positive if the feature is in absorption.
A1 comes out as 1.56 Angstrom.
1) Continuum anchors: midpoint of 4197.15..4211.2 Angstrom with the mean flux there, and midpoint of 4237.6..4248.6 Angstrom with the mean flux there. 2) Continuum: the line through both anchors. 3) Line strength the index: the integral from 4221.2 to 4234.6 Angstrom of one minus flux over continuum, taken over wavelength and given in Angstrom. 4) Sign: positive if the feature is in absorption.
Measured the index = 1.4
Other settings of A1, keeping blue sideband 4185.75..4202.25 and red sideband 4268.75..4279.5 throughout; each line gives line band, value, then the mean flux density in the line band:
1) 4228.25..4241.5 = 0.05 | 1.48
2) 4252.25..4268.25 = 0.58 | 1.42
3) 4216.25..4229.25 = 0.75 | 1.41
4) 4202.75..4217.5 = -0.23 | 1.53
